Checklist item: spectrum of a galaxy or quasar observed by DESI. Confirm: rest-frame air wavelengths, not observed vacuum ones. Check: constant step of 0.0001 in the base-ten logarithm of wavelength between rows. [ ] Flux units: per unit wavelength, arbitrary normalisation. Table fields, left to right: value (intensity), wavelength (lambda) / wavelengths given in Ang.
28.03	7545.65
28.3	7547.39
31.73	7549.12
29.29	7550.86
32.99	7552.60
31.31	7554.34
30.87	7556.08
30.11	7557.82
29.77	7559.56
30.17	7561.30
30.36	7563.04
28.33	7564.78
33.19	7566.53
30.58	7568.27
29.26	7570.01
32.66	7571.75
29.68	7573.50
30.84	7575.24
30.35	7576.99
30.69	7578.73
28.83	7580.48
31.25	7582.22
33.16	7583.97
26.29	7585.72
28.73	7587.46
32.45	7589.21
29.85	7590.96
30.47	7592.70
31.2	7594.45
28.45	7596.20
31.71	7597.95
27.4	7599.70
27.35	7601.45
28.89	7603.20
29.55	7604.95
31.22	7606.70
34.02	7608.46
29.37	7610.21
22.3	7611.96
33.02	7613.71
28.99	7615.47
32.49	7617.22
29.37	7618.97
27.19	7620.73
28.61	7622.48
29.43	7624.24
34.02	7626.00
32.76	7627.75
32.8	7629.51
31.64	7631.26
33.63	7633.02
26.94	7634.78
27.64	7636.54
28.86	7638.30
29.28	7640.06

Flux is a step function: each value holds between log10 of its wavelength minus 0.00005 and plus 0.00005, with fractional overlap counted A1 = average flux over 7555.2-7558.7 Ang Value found 30.5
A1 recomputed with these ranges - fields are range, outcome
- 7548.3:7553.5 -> 31.3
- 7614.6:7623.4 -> 29.3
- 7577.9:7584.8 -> 31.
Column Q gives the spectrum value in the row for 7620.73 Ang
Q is 27.19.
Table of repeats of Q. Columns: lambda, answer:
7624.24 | 29.43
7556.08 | 30.87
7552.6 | 32.99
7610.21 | 29.37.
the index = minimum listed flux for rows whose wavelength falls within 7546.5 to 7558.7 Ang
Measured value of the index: 28.3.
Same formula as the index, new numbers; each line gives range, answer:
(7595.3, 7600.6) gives 27.4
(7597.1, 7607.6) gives 27.35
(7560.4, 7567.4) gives 28.33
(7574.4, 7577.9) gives 30.35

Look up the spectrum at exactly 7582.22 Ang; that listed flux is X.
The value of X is 31.25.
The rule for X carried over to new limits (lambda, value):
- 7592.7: 30.47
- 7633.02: 33.63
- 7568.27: 30.58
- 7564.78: 28.33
